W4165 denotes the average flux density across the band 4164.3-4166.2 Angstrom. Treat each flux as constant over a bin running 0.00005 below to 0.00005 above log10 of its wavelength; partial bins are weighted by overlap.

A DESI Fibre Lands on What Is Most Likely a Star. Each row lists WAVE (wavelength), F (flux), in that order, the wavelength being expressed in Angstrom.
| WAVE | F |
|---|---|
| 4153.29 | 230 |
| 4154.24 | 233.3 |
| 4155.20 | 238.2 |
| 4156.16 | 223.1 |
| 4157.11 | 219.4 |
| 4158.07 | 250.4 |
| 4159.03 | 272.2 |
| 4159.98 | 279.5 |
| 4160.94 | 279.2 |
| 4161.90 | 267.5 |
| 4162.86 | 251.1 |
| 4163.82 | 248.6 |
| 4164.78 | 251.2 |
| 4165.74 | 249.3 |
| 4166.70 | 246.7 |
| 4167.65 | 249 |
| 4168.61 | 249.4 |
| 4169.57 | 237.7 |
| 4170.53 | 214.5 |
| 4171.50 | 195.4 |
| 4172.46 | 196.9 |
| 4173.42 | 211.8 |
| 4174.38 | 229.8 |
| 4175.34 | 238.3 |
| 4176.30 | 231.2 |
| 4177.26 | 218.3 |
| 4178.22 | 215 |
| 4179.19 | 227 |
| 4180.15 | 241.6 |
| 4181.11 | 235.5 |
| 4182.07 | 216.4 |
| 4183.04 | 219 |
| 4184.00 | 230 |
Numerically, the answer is 250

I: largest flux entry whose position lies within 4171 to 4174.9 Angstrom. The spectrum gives 229.8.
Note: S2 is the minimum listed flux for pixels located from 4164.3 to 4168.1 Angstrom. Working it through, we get 246.7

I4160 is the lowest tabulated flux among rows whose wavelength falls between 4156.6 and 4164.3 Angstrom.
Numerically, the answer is 219.4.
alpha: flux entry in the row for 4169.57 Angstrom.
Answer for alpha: 237.7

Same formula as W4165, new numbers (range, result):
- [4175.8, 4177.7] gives 225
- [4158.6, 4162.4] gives 275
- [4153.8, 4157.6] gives 228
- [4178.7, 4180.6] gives 234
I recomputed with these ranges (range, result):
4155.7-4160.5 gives 279.5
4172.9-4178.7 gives 238.3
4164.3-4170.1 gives 251.2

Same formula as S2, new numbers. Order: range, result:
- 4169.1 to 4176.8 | 195.4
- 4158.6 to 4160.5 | 272.2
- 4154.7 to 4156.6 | 223.1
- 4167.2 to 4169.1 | 249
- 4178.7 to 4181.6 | 227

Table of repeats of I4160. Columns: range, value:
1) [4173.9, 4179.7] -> 215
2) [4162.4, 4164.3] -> 248.6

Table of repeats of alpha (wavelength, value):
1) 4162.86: 251.1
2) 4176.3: 231.2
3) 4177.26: 218.3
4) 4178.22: 215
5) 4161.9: 267.5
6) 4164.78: 251.2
